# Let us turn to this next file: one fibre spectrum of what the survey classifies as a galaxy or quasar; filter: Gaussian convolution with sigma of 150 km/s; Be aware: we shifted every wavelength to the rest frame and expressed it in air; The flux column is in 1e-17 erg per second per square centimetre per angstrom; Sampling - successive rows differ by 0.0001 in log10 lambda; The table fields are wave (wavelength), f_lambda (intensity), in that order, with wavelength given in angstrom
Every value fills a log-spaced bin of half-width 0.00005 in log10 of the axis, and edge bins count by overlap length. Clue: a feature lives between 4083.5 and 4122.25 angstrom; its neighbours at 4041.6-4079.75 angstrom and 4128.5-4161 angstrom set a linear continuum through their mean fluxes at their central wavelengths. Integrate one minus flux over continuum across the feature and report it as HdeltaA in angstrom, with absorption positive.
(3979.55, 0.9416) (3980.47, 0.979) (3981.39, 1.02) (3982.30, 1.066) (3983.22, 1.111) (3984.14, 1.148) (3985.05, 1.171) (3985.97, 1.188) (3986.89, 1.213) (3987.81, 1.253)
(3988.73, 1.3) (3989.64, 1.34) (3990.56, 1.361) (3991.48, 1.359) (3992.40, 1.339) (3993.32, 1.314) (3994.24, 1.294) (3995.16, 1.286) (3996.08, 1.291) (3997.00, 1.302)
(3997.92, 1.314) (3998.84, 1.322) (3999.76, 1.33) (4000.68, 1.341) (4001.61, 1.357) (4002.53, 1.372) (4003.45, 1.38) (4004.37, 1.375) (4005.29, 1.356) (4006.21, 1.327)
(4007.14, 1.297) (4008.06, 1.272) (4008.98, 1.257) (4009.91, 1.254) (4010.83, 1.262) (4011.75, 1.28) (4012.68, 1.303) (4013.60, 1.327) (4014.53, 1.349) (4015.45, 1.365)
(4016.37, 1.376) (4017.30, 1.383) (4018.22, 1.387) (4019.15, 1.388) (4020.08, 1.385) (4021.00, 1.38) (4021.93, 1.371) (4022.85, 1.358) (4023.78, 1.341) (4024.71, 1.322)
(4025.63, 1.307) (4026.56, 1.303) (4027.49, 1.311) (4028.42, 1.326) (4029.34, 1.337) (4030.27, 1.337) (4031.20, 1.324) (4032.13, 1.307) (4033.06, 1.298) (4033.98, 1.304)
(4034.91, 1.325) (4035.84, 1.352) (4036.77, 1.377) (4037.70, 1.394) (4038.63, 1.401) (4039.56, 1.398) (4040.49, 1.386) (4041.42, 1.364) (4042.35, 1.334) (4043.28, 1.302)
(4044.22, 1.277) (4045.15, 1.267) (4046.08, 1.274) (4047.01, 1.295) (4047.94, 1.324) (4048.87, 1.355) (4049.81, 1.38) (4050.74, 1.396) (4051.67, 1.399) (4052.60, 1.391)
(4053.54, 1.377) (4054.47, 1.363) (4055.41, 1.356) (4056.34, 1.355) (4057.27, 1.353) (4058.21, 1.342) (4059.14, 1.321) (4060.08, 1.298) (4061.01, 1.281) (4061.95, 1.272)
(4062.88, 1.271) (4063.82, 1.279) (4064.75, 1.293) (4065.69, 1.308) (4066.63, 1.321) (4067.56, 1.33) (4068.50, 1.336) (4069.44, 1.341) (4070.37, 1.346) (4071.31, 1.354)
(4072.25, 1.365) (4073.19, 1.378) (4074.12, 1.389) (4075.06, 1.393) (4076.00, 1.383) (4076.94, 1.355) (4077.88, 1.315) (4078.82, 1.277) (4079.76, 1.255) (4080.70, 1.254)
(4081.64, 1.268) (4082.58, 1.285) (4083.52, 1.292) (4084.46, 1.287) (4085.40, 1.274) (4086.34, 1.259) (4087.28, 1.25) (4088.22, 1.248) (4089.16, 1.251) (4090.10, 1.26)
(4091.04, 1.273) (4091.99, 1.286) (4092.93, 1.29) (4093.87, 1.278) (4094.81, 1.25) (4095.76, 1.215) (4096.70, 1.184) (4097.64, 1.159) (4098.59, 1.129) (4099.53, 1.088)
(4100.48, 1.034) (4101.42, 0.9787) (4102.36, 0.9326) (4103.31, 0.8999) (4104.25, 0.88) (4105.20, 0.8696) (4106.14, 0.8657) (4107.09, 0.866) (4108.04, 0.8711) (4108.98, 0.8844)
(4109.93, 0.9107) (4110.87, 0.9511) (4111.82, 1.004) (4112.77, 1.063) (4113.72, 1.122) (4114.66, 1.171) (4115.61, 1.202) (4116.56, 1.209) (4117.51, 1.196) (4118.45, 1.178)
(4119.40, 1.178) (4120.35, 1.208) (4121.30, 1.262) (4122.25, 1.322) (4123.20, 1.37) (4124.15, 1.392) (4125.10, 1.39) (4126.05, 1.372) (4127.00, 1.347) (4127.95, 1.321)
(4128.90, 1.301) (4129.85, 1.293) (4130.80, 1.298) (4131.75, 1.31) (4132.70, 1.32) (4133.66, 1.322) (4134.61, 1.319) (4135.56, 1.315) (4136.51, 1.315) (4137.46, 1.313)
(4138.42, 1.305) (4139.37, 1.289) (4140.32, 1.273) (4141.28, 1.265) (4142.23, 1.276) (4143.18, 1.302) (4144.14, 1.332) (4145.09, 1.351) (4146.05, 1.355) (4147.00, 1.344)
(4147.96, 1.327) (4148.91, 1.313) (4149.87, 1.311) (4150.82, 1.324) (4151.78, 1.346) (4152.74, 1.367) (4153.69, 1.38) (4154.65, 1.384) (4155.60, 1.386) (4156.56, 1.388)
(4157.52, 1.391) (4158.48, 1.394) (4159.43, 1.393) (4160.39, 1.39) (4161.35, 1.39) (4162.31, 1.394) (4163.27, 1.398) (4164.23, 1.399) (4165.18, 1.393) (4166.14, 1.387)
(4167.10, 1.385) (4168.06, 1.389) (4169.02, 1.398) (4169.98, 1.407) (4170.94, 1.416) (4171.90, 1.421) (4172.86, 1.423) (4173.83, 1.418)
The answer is 6.1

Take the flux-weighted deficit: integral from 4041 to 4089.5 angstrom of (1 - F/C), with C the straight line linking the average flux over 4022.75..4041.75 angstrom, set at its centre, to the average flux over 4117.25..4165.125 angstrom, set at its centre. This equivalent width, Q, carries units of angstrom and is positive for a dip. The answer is 0.64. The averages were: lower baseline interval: 1.34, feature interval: 1.32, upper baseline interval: 1.33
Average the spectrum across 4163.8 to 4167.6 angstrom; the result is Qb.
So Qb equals 1.39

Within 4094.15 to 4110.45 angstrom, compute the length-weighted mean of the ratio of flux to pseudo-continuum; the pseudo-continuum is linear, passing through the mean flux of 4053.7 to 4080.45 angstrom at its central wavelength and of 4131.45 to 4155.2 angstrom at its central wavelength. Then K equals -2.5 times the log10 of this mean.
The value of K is 0.30 mag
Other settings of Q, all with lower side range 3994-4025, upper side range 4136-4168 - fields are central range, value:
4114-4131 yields 0.9 angstrom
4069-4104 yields 2.6 angstrom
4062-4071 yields 0.2 angstrom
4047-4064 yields 0.0 angstrom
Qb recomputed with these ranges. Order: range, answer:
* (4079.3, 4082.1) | 1.26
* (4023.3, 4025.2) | 1.33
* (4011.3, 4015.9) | 1.32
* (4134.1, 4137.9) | 1.32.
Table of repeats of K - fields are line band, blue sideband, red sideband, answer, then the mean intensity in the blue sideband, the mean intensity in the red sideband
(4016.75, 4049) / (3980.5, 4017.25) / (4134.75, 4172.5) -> -0.033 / 1.28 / 1.36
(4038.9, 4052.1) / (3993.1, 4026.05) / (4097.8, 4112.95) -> -0.129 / 1.33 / 0.953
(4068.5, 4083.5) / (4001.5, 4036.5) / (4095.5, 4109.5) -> -0.209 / 1.33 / 0.987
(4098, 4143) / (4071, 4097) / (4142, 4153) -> 0.125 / 1.29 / 1.33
